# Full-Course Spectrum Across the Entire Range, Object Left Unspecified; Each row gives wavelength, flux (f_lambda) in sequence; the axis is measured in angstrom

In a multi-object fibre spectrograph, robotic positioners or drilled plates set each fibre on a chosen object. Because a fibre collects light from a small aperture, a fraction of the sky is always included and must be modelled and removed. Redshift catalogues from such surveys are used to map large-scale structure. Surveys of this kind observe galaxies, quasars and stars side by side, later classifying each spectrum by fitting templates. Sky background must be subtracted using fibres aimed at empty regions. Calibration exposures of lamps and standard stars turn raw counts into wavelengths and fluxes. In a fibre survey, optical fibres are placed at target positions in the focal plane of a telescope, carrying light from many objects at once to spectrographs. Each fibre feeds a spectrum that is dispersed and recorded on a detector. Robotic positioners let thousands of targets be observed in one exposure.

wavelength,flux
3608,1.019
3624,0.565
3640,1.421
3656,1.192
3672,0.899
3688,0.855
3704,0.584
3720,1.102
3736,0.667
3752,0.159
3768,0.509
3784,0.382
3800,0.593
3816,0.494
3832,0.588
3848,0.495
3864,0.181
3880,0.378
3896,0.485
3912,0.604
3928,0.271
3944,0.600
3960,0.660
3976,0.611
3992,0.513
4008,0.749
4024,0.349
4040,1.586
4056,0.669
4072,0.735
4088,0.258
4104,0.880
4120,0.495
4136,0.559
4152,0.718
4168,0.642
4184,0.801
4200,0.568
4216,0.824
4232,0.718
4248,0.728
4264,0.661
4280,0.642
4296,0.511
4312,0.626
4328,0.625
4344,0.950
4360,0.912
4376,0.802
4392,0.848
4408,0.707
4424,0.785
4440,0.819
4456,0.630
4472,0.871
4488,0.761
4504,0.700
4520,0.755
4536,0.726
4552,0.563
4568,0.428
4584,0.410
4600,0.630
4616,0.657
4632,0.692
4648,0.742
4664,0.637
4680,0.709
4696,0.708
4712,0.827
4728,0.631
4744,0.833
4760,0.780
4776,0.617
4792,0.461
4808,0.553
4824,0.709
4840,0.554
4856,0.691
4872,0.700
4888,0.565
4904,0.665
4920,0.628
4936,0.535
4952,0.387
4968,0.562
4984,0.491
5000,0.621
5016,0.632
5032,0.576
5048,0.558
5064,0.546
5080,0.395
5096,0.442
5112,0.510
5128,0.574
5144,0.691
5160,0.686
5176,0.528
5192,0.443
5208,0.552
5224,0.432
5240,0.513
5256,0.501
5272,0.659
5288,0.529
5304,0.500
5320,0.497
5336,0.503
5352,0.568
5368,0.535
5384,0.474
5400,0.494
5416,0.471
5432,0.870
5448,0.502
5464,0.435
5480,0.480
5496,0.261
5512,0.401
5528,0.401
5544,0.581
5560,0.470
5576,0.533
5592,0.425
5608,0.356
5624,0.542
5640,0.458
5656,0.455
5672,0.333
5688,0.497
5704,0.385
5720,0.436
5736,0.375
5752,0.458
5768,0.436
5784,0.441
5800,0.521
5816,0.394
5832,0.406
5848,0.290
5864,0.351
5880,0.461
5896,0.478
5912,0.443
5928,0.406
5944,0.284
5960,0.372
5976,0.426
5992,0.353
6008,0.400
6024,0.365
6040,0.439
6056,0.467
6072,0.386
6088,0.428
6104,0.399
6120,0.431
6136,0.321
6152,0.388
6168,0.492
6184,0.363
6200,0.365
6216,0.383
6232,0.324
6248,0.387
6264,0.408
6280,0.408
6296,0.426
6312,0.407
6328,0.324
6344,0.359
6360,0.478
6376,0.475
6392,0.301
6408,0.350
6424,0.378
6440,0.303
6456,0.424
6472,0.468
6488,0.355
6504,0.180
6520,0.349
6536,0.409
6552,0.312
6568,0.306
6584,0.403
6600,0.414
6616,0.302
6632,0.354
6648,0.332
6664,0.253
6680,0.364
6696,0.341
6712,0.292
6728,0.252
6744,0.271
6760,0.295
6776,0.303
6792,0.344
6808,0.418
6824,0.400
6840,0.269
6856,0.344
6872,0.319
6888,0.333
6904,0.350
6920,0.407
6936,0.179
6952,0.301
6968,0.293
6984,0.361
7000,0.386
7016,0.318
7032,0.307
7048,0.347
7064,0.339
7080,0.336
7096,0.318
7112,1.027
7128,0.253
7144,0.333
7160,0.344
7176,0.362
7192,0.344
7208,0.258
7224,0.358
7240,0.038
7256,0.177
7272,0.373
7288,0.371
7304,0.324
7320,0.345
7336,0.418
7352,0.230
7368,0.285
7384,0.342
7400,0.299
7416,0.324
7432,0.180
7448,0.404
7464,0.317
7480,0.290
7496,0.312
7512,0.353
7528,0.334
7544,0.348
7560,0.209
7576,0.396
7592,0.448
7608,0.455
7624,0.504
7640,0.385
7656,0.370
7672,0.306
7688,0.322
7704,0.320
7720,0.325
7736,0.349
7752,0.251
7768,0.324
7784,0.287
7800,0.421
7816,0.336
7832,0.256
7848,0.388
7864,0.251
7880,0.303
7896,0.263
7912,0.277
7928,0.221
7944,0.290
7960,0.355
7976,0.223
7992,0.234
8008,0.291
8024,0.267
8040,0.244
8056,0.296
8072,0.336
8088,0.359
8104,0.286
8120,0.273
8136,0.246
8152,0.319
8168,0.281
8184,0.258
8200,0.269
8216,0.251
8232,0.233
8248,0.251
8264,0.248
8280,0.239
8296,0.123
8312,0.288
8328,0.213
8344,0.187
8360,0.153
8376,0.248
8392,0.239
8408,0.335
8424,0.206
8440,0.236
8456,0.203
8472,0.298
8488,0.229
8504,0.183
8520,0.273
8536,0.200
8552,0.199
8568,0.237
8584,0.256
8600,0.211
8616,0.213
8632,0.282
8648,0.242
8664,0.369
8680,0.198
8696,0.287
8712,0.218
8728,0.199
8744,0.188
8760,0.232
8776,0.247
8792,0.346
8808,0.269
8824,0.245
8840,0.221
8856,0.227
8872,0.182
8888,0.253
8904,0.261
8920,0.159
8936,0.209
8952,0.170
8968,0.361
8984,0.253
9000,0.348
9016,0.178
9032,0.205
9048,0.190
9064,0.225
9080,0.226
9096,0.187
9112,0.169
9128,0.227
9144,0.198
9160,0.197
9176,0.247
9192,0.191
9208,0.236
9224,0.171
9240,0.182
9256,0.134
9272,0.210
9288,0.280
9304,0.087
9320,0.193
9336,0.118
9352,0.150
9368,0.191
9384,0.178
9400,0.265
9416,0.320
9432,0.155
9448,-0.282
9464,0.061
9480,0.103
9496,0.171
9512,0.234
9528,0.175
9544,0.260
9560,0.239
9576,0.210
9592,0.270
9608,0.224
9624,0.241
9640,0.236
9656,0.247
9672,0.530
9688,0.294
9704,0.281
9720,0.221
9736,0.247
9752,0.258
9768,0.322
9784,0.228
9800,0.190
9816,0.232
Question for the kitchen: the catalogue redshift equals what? 0.08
